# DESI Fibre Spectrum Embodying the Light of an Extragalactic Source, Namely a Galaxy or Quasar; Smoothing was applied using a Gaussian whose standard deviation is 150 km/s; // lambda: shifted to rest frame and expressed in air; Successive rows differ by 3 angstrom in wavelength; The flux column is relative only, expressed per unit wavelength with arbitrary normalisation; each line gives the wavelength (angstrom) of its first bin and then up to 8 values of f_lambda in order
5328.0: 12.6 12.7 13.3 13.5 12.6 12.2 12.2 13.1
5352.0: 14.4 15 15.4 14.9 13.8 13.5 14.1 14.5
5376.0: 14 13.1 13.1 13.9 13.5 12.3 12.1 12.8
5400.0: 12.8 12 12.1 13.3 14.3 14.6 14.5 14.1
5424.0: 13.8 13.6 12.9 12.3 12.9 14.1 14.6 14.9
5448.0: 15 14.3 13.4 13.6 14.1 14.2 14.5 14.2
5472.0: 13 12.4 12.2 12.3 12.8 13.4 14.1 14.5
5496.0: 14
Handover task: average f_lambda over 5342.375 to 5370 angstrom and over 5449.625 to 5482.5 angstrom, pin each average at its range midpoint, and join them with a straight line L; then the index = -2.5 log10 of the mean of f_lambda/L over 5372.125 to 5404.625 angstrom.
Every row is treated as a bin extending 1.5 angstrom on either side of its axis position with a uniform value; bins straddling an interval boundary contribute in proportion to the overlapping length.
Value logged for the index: 0.057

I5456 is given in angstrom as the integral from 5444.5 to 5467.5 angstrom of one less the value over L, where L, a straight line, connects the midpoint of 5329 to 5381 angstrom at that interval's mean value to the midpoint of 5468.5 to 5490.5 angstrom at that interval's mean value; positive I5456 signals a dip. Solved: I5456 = -2.0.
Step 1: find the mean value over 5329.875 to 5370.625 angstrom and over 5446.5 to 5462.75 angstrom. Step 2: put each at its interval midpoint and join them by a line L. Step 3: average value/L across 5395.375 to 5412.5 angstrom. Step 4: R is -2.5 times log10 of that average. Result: 0.087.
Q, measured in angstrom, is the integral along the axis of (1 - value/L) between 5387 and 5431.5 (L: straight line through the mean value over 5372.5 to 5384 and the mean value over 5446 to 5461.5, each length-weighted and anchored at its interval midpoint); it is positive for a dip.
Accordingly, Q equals 1.8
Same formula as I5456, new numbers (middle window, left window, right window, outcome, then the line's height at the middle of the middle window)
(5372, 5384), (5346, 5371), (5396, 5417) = 0.1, 13.8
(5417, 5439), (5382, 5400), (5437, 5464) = 0.4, 13.7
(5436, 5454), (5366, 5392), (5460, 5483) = -1.3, 13.4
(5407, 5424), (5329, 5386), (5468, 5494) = -0.8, 13.4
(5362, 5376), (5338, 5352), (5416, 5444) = -1.1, 13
